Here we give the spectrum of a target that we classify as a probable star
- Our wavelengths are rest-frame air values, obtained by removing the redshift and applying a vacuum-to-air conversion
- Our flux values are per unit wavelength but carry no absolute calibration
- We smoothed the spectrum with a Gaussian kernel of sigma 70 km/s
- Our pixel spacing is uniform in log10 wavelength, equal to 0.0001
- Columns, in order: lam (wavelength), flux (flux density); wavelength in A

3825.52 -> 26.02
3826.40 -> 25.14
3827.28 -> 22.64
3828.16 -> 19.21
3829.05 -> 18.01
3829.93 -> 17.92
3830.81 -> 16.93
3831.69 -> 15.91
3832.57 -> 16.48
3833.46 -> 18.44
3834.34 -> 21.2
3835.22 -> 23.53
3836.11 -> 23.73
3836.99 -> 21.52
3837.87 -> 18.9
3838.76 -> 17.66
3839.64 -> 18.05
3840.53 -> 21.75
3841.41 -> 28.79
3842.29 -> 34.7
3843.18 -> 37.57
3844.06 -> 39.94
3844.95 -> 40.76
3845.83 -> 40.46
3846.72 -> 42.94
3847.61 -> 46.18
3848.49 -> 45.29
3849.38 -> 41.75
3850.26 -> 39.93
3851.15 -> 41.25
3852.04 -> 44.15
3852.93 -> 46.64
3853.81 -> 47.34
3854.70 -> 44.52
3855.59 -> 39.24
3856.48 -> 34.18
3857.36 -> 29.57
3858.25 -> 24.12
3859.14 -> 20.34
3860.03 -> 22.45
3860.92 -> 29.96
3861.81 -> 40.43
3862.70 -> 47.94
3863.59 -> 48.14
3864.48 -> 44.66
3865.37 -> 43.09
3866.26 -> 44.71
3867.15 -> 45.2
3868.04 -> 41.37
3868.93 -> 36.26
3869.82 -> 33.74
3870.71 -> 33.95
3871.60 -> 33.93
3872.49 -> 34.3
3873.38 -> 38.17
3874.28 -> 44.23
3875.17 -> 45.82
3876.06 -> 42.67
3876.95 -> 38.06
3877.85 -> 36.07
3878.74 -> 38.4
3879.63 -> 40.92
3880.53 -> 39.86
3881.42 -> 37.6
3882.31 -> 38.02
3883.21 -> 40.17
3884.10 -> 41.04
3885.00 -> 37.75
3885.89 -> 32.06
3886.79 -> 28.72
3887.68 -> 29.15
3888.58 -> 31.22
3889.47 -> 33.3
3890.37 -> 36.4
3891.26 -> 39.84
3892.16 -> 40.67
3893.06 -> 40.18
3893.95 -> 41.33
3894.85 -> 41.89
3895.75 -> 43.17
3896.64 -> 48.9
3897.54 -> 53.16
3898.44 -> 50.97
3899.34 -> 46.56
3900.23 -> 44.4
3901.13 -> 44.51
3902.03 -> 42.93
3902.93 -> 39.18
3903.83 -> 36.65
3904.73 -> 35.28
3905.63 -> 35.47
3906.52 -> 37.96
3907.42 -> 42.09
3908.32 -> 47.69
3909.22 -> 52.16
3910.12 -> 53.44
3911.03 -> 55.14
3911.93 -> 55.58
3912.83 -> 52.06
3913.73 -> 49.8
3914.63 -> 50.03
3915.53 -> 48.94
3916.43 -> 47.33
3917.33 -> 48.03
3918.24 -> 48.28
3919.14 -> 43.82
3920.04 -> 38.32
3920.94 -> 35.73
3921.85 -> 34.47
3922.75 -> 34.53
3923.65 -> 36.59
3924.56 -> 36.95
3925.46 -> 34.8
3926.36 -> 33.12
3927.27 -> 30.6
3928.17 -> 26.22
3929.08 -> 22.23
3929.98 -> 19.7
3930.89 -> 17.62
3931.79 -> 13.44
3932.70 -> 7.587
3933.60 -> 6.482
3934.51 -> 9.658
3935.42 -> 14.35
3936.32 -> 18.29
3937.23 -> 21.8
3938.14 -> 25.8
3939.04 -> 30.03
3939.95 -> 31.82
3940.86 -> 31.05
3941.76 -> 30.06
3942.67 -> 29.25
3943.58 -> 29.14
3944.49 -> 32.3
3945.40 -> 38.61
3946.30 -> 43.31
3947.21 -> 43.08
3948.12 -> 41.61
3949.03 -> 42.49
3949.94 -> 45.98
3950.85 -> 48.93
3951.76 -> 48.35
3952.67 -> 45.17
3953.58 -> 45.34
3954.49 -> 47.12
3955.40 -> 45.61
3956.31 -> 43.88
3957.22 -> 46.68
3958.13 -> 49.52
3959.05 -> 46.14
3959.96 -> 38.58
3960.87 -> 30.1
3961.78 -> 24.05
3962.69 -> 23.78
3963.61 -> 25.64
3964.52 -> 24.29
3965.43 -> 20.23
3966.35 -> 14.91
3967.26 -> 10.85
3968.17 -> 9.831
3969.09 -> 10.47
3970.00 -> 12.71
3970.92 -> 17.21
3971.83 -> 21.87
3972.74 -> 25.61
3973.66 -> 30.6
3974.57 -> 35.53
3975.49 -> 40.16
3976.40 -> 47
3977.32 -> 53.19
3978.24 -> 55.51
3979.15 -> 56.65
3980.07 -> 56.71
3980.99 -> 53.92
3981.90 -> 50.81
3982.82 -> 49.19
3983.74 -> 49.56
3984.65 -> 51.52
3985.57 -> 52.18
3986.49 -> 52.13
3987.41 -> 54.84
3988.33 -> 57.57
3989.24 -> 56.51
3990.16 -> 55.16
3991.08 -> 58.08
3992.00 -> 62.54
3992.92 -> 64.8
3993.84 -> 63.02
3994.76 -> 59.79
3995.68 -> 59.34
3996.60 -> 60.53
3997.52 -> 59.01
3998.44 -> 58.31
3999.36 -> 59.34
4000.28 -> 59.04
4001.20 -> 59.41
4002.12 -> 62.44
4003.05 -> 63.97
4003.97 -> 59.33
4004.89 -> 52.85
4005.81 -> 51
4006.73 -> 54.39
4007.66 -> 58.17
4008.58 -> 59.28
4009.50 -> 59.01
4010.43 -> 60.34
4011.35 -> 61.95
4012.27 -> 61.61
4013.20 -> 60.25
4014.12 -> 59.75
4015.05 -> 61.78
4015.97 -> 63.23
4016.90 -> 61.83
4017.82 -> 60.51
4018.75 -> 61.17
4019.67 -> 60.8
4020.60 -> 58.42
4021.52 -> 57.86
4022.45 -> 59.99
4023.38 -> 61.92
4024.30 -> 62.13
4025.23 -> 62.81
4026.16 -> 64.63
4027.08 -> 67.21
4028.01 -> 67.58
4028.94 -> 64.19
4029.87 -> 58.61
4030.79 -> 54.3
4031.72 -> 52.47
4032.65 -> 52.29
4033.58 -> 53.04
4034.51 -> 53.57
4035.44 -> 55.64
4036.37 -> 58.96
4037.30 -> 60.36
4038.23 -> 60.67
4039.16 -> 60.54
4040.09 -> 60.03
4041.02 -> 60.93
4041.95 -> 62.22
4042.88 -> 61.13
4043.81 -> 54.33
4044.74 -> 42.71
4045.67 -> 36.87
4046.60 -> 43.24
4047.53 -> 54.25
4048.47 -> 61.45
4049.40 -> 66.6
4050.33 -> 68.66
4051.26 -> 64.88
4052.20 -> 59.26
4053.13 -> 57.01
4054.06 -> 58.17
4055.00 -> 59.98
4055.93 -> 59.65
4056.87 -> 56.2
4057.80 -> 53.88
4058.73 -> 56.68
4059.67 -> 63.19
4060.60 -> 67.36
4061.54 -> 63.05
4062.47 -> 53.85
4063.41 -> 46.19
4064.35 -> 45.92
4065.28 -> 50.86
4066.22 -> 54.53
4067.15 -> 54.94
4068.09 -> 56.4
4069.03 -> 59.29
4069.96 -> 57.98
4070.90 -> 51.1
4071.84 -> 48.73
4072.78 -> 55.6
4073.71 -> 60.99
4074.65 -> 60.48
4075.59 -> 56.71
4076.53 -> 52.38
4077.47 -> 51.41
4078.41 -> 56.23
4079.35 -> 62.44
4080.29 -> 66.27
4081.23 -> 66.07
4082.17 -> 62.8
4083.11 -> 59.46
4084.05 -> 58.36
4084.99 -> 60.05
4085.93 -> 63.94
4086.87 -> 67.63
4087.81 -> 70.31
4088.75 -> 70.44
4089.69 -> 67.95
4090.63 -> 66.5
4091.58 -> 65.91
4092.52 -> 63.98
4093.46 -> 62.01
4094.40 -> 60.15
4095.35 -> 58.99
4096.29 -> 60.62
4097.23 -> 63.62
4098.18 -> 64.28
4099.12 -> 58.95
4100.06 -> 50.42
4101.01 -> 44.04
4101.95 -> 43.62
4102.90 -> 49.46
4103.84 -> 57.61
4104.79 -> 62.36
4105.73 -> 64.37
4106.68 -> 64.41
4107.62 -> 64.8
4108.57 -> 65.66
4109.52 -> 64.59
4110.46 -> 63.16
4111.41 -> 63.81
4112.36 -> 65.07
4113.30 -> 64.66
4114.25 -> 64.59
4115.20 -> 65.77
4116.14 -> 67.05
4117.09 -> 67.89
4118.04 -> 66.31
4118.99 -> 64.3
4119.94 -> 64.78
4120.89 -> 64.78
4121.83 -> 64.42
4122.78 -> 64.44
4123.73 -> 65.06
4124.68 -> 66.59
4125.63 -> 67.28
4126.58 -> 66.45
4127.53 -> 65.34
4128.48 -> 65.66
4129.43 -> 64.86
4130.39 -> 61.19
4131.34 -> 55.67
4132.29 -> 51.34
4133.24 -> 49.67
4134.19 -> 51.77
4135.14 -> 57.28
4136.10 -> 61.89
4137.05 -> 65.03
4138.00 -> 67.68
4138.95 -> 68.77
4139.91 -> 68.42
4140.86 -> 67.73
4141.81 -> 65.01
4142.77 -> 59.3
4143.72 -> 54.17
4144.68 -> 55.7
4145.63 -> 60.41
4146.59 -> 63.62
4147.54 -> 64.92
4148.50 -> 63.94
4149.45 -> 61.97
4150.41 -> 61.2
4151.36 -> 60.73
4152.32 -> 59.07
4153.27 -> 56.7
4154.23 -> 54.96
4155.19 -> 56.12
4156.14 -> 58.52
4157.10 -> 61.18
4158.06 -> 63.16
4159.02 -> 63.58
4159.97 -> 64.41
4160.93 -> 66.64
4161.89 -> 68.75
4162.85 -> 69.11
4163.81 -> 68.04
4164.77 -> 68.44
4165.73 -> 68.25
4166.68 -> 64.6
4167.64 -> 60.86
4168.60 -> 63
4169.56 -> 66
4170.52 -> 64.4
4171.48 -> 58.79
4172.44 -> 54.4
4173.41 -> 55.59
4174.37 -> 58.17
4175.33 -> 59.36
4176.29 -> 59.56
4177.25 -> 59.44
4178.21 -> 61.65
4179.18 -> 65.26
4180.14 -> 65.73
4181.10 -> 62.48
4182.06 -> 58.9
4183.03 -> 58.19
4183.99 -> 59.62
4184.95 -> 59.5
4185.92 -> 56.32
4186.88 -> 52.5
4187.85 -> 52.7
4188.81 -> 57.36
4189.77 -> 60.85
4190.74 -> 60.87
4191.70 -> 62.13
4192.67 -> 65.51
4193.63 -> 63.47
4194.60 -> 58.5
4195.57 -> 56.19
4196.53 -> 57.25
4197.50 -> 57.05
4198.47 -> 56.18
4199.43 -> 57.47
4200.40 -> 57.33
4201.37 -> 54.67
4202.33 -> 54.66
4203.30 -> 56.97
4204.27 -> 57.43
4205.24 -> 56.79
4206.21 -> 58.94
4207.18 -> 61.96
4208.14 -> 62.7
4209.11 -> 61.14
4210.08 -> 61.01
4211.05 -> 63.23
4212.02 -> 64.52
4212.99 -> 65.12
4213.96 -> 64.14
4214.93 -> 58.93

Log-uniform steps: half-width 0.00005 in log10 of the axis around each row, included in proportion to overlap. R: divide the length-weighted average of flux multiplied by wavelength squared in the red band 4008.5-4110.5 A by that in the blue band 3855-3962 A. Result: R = 1.69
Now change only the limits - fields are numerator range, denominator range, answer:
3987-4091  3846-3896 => 1.66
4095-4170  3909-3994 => 1.79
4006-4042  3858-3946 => 1.73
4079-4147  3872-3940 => 1.86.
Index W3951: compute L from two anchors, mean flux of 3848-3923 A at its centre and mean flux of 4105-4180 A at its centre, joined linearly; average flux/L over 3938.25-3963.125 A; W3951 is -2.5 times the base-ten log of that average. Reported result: 0.19 mag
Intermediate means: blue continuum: 40.9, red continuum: 62.7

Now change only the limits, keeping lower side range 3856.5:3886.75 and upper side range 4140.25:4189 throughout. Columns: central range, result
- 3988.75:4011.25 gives -0.23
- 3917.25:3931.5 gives 0.25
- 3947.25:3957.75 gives -0.03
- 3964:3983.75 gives 0.34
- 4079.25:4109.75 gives -0.11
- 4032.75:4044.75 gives -0.13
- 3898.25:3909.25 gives -0.05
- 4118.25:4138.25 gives -0.07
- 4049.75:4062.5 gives -0.15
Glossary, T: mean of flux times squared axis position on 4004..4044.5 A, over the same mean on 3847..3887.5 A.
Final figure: 1.66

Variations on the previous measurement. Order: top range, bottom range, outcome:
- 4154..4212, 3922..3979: 2.18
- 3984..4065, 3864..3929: 1.53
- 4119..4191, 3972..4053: 1.16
